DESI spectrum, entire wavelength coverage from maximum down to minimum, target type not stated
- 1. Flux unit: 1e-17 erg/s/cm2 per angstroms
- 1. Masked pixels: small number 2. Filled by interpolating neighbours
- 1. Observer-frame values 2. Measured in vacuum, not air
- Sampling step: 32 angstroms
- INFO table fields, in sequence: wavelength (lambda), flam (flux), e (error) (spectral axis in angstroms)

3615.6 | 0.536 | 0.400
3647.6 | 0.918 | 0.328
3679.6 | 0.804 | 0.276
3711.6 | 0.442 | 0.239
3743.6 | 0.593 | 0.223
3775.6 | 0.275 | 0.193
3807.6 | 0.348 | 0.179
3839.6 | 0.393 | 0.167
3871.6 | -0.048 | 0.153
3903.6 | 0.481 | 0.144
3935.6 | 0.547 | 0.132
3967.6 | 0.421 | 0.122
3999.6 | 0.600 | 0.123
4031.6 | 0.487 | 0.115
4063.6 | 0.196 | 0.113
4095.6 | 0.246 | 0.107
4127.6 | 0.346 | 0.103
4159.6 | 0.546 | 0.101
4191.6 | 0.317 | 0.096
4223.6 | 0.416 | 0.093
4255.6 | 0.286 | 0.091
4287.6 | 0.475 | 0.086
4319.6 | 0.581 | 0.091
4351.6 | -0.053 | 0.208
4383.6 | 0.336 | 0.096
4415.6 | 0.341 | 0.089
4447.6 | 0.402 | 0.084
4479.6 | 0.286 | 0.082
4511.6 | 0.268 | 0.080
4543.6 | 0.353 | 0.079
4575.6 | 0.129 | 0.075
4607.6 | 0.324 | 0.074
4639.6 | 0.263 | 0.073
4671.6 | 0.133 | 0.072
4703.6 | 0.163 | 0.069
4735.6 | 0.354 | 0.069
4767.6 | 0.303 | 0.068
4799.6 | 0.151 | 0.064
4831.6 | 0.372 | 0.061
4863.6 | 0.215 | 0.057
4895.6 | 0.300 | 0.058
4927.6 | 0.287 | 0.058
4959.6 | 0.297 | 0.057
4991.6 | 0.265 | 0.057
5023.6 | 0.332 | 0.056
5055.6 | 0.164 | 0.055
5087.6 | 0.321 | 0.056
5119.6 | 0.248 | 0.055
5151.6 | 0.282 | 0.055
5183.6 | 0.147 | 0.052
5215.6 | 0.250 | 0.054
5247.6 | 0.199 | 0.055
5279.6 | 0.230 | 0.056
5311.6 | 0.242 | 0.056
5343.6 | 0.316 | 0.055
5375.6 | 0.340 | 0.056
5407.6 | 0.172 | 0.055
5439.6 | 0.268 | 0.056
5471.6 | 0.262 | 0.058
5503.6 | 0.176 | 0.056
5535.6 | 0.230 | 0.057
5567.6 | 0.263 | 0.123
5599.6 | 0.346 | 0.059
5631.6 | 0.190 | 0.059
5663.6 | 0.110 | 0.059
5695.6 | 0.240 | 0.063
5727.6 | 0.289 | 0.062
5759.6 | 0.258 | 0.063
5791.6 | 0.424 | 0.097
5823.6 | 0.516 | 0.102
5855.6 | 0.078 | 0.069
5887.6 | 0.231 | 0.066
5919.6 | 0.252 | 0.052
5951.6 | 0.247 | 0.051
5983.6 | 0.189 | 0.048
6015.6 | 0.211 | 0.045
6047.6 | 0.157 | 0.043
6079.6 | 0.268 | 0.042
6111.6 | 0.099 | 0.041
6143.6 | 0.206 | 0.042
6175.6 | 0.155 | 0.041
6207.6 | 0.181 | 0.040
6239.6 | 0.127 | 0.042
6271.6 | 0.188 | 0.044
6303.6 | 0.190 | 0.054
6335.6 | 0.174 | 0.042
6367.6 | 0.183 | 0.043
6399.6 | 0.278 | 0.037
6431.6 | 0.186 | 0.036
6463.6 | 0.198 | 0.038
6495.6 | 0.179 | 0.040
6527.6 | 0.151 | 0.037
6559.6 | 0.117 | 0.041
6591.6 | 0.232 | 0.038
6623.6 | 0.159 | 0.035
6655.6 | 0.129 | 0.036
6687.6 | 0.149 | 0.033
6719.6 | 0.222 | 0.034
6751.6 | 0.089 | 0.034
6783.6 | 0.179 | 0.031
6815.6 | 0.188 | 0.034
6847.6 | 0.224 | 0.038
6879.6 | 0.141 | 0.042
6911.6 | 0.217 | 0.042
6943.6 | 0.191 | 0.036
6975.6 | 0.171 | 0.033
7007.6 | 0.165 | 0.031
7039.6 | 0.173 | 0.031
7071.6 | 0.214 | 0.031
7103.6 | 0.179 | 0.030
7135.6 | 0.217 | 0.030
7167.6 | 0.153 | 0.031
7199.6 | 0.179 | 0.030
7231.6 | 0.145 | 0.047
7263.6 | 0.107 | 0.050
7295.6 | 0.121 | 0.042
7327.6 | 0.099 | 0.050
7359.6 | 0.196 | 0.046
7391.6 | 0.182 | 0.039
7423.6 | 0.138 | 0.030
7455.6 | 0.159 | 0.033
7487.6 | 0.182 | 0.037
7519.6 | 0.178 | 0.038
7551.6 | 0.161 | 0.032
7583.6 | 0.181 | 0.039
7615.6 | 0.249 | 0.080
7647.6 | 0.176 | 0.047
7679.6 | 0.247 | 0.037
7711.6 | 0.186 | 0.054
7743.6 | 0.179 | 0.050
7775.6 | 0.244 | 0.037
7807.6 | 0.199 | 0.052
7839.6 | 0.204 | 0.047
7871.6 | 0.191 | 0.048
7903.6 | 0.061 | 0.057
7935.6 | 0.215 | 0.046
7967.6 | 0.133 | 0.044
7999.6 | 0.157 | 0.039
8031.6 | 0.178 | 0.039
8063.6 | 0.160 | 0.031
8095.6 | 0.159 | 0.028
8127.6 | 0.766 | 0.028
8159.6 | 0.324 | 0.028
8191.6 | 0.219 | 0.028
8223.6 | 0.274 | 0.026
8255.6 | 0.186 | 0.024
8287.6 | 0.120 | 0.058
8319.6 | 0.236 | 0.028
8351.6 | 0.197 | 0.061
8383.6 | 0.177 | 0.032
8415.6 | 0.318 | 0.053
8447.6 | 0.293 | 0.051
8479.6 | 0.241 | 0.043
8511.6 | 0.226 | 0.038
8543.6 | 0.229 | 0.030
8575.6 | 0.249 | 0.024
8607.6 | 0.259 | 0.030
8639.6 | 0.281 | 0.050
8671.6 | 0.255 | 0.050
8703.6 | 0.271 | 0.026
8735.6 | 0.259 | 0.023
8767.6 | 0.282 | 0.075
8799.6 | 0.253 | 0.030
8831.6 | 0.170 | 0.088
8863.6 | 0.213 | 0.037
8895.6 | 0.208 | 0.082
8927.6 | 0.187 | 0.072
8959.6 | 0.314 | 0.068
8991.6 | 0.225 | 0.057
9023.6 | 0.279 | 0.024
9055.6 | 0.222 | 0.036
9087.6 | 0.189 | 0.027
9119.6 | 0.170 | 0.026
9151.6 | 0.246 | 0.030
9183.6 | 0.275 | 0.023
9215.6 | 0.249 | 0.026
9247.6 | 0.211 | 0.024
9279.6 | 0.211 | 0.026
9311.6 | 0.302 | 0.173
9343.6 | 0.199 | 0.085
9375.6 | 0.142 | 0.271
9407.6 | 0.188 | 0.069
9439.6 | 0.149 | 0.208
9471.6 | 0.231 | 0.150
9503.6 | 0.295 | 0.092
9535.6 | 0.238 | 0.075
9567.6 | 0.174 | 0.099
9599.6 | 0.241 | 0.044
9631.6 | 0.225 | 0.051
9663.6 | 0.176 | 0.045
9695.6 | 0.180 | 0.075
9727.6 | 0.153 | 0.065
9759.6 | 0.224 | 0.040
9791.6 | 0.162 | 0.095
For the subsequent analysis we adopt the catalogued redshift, 1.183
